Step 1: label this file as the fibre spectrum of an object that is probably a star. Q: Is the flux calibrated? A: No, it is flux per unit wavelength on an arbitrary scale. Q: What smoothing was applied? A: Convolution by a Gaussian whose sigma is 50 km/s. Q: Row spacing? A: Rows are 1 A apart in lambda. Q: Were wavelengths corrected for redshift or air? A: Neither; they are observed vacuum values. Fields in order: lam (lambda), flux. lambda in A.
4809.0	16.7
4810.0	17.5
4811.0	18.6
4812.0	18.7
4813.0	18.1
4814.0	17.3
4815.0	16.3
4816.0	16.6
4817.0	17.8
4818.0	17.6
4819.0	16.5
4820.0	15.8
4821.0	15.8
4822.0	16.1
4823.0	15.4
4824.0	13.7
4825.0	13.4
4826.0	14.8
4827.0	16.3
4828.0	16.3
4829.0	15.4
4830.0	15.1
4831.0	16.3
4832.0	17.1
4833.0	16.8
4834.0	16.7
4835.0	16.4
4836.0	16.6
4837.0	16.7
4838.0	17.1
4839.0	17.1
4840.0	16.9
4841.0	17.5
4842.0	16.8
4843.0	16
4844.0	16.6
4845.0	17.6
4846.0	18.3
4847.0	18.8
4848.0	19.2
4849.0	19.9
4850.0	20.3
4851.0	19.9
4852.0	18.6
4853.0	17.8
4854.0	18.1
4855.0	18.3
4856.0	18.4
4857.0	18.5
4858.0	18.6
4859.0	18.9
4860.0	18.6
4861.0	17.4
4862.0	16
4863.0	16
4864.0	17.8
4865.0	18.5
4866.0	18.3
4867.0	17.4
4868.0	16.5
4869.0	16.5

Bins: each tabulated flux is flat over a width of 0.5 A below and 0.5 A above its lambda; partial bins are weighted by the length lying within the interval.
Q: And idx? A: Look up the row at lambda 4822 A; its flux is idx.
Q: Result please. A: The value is 16.1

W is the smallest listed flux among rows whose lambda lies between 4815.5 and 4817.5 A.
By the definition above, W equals 16.6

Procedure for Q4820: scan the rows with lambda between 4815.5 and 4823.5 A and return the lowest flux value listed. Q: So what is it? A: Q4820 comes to 15.4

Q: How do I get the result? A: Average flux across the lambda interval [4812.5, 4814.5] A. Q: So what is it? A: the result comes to 17.7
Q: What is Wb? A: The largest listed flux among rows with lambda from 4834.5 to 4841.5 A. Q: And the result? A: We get 17.5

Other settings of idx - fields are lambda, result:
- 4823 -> 15.4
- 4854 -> 18.1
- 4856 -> 18.4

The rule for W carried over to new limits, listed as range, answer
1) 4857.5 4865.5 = 16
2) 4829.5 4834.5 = 15.1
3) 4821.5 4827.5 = 13.4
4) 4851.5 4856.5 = 17.8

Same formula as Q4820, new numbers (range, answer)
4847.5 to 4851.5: 19.2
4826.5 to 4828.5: 16.3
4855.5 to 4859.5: 18.4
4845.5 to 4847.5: 18.3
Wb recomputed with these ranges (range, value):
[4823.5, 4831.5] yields 16.3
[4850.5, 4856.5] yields 19.9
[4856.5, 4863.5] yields 18.9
